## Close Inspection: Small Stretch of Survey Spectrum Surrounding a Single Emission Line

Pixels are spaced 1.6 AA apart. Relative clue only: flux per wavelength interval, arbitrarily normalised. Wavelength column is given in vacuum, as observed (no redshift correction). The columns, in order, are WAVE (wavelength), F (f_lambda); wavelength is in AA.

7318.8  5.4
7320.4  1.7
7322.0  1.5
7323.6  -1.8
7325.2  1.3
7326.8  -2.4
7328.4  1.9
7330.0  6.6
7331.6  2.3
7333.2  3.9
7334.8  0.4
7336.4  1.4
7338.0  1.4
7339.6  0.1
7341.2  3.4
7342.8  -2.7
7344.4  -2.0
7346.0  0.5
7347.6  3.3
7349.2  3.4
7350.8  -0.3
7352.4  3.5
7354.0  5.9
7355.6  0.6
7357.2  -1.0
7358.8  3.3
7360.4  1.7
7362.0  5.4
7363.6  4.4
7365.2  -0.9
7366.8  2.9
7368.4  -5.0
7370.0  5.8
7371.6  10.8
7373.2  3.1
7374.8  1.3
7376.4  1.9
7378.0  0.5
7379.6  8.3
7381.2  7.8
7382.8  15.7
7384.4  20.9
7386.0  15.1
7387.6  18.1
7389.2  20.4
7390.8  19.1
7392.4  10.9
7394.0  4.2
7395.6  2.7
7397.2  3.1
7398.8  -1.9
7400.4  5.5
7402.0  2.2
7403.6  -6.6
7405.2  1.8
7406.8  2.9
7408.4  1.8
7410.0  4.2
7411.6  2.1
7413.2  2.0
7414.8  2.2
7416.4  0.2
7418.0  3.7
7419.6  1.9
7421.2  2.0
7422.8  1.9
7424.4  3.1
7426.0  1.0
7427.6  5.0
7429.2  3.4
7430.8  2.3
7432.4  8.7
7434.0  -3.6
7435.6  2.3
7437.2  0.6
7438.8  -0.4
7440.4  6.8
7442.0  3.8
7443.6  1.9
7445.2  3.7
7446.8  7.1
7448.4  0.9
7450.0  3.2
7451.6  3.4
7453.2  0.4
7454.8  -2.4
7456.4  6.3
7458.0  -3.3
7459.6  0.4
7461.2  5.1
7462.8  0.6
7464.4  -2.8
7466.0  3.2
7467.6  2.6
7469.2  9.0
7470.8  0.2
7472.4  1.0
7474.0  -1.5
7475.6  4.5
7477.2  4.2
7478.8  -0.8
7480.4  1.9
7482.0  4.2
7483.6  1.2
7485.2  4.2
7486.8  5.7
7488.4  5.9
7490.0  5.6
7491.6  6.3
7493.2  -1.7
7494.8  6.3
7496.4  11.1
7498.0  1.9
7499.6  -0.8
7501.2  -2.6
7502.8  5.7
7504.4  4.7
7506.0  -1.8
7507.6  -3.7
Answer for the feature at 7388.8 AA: [O II] 3727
